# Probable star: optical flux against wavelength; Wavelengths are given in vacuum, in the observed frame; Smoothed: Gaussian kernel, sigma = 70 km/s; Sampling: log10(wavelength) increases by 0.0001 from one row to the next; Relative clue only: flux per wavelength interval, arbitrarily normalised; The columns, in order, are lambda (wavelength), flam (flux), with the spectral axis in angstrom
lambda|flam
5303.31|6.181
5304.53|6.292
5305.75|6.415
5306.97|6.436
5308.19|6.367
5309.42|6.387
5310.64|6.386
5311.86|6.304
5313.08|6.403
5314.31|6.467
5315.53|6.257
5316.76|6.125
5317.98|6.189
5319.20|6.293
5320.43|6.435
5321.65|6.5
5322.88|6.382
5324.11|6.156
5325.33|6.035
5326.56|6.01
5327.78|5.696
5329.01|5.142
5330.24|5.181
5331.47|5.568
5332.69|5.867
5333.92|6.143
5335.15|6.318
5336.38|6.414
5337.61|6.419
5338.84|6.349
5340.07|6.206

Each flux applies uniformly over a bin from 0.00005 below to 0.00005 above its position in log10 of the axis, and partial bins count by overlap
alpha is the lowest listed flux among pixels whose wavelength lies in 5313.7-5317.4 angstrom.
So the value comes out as 6.125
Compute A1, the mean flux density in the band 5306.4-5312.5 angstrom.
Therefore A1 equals 6.38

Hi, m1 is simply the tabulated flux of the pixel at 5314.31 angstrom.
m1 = 6.467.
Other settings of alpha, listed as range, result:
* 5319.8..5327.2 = 6.01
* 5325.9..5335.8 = 5.142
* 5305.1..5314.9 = 6.304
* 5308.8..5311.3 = 6.386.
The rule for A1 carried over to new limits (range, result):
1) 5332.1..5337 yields 6.18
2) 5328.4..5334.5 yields 5.58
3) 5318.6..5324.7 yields 6.35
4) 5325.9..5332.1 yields 5.53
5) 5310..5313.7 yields 6.37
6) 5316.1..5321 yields 6.26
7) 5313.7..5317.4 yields 6.29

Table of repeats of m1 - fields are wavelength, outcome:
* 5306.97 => 6.436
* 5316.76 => 6.125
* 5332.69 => 5.867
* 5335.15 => 6.318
